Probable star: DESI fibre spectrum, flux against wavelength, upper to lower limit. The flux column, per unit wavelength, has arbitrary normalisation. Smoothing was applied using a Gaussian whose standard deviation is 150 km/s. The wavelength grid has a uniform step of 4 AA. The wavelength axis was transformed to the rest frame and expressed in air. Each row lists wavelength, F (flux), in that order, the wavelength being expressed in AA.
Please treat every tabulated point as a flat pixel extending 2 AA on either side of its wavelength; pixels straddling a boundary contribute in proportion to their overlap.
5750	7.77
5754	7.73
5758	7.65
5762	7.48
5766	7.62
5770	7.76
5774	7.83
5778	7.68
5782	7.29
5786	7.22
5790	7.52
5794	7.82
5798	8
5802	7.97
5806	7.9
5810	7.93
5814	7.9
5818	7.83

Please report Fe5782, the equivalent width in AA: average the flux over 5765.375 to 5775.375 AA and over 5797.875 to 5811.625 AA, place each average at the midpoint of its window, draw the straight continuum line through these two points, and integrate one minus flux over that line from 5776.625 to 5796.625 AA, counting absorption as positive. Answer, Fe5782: 0.83 AA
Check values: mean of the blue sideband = 7.75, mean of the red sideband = 7.94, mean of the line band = 7.52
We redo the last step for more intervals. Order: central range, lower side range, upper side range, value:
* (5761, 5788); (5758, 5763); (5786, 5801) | 0.2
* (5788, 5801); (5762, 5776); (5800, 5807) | 0.1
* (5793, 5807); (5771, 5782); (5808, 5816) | -0.2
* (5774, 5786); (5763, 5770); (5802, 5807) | 0.4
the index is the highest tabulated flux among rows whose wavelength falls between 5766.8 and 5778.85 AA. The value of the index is 7.83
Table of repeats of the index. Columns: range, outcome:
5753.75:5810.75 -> 8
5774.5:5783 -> 7.68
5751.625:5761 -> 7.73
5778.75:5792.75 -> 7.52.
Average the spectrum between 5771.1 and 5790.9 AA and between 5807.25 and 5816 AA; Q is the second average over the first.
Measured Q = 1.05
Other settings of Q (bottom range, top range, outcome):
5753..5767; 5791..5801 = 1.03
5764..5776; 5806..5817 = 1.02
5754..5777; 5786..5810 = 1.02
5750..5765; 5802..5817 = 1.04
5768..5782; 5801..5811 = 1.03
